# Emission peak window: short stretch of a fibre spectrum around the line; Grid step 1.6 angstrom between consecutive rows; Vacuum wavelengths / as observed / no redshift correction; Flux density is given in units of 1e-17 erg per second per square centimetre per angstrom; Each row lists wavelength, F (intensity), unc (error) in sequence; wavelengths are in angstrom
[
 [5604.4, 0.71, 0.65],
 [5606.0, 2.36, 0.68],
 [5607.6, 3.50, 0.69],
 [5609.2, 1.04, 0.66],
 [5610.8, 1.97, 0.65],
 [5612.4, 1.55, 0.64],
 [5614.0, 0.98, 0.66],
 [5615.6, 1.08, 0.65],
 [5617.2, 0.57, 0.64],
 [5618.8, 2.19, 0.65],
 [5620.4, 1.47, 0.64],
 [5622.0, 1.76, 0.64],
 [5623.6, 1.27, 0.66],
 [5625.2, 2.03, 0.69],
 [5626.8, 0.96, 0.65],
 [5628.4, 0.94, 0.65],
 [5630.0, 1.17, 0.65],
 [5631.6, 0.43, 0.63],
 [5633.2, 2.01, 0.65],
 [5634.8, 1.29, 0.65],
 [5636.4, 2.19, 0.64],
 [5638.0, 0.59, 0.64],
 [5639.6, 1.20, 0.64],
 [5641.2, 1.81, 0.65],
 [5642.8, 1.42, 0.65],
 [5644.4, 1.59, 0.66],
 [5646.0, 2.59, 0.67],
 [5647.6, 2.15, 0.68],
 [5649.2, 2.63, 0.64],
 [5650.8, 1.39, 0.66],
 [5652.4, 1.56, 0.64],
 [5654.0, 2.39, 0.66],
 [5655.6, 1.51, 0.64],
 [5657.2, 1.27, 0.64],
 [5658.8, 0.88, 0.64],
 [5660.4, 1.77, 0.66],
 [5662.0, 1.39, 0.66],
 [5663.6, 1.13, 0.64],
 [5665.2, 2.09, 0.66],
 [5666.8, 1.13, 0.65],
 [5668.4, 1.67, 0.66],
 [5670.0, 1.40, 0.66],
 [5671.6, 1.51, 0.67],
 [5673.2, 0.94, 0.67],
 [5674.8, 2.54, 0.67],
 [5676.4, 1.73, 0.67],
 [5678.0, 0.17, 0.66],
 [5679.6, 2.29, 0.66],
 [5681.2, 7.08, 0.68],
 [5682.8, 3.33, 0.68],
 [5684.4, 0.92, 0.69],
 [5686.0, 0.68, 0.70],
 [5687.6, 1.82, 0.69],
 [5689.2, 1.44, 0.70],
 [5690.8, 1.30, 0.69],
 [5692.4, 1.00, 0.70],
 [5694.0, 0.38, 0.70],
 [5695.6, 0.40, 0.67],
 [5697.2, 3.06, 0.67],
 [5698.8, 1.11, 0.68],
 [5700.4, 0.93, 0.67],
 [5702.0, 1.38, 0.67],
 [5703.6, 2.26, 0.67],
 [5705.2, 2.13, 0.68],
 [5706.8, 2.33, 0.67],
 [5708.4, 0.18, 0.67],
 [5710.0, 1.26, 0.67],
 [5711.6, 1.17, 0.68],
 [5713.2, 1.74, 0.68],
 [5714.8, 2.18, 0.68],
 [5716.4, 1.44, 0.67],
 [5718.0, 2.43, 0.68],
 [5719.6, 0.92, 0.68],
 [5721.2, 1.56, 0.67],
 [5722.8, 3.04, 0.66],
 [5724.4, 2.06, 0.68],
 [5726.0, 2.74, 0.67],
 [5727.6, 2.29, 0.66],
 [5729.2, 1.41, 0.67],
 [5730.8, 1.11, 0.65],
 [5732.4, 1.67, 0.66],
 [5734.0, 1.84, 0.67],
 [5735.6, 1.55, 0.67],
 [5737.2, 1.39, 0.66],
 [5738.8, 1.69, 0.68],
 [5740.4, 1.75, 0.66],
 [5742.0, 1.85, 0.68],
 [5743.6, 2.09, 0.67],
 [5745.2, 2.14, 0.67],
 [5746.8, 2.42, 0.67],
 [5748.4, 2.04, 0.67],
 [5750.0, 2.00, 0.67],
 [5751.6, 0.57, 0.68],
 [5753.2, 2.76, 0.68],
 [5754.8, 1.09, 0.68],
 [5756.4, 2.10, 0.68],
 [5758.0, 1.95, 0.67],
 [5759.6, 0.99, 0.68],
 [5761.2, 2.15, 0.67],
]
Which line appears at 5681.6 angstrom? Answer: H-beta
